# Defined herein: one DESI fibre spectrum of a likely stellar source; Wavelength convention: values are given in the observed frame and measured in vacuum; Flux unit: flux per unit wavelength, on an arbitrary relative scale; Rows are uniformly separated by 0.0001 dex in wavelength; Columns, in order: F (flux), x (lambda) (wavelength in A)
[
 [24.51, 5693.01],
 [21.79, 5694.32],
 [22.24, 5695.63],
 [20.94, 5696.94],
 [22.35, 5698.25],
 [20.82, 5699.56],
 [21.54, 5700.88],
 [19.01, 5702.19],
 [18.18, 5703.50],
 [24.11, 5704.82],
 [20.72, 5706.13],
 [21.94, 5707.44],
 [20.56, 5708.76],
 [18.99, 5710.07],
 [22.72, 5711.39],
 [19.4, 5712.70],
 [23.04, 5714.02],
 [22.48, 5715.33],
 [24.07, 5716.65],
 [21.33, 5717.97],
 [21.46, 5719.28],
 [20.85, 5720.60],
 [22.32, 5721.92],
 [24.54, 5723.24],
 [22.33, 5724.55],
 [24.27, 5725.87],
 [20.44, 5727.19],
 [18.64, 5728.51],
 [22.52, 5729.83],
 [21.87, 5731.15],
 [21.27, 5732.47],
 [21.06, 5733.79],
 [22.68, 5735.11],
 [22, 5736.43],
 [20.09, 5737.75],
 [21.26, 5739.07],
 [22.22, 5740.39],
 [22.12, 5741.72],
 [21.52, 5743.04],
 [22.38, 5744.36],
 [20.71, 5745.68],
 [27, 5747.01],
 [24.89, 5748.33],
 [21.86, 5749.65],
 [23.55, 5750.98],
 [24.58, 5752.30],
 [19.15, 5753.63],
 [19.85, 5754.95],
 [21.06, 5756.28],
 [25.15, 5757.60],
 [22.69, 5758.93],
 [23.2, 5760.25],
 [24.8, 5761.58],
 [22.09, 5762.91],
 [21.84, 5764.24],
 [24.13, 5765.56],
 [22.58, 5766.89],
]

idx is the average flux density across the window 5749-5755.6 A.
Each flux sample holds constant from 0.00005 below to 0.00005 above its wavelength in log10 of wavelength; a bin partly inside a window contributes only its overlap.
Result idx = 21.8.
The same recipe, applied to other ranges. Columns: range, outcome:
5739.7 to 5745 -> 22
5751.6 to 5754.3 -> 21.9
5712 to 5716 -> 21.7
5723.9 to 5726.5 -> 23.3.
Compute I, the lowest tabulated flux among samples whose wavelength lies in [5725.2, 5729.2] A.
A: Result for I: 18.64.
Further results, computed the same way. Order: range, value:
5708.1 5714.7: 18.99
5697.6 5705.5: 18.18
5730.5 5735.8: 21.06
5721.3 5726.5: 22.32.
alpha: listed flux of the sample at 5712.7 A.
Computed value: 19.4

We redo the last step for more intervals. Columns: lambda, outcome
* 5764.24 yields 21.84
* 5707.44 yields 21.94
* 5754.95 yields 19.85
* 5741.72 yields 22.12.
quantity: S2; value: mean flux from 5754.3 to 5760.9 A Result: 22.4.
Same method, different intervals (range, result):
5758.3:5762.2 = 23.6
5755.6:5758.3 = 23.1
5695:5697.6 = 21.6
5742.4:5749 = 23.3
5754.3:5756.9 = 20.4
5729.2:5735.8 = 21.9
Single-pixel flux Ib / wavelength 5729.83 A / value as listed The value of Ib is 22.52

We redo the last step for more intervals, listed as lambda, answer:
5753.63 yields 19.15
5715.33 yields 22.48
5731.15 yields 21.87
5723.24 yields 24.54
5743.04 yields 21.52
